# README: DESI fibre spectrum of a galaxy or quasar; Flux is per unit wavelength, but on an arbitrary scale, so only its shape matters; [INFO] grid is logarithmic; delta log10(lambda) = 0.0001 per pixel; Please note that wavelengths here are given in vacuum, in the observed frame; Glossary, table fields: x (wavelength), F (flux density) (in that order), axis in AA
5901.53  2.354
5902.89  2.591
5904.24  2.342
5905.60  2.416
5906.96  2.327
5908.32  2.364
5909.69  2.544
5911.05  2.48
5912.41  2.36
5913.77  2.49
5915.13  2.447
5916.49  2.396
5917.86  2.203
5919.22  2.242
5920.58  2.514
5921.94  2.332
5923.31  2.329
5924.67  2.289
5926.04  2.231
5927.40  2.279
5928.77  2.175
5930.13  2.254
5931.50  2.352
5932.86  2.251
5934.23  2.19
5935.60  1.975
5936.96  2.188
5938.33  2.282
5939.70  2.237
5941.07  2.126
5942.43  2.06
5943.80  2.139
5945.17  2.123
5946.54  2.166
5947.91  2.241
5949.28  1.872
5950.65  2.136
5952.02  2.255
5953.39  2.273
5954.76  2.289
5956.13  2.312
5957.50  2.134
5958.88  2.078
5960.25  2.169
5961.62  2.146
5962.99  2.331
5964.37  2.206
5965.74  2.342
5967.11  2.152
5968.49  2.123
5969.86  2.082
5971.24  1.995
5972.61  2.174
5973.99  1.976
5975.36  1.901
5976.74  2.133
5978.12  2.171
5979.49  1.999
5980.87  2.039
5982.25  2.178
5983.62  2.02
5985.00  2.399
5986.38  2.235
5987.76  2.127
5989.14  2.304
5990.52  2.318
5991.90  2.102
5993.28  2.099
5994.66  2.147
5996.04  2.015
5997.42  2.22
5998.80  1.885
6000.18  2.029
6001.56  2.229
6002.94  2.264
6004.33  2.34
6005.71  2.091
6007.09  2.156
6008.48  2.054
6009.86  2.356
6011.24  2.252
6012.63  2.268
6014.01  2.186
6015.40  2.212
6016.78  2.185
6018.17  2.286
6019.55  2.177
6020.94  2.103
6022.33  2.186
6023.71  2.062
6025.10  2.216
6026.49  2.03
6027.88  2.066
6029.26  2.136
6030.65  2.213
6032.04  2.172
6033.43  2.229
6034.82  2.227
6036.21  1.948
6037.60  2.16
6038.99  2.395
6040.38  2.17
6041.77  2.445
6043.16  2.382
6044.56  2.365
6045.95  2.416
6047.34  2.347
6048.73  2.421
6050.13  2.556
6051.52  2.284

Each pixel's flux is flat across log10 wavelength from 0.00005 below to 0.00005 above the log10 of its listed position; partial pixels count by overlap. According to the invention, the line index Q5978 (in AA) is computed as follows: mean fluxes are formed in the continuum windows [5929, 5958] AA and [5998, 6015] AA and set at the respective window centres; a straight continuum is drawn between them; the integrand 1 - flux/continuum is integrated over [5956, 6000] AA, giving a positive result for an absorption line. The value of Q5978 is 0.9 AA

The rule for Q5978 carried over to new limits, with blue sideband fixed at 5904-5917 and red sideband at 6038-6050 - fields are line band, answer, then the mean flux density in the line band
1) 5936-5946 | 1.0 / 2.16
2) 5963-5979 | 1.8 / 2.12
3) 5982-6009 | 2.6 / 2.16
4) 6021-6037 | 1.6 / 2.13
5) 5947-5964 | 1.5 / 2.19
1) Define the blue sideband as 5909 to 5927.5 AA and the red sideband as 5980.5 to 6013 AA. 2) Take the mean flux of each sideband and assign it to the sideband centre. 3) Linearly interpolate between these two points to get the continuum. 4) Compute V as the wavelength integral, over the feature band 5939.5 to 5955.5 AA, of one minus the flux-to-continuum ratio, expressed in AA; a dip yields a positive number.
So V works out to 1.0 AA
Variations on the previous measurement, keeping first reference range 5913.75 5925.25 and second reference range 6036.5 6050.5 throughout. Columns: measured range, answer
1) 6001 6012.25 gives 0.63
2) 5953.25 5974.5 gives 1.62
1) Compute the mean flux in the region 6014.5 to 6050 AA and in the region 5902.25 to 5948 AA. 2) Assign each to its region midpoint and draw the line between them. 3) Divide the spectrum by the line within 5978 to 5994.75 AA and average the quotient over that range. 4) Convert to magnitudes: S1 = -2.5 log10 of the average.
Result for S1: 0.04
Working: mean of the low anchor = 2.29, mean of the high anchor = 2.23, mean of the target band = 2.17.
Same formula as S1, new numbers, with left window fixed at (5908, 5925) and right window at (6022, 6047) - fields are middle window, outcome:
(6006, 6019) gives 0.02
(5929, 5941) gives 0.07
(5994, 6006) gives 0.06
